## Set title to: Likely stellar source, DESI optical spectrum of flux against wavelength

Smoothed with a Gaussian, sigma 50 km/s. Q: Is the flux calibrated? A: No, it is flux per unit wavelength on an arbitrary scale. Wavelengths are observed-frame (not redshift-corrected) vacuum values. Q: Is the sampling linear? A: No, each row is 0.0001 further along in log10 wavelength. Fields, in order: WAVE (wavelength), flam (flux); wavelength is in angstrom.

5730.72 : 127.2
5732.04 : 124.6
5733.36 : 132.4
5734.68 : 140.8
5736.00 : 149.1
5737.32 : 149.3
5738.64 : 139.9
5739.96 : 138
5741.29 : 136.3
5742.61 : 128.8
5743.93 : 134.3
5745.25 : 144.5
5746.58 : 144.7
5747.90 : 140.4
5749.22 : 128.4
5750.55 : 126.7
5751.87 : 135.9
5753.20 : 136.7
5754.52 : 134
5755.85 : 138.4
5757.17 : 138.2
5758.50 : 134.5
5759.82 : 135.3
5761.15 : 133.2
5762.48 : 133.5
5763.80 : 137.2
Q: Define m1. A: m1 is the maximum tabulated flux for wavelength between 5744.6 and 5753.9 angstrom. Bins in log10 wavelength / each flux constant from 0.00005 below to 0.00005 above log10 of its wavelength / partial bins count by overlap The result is 144.7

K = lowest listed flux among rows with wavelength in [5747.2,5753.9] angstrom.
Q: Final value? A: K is 126.7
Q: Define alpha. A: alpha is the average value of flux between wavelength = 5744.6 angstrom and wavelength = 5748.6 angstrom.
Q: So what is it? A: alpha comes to 143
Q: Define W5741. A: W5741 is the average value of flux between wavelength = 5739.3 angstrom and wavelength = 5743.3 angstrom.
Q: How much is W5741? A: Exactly 134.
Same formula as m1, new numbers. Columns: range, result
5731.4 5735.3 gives 140.8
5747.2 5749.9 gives 140.4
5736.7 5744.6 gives 149.3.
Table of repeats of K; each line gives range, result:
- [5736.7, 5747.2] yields 128.8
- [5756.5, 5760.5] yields 134.5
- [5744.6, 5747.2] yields 144.5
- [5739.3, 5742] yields 136.3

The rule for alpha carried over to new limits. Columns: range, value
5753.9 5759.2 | 136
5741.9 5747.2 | 138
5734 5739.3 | 145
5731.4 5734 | 129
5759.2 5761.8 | 134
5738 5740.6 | 139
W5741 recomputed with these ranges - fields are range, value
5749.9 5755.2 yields 133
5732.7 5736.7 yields 141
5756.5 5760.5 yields 136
